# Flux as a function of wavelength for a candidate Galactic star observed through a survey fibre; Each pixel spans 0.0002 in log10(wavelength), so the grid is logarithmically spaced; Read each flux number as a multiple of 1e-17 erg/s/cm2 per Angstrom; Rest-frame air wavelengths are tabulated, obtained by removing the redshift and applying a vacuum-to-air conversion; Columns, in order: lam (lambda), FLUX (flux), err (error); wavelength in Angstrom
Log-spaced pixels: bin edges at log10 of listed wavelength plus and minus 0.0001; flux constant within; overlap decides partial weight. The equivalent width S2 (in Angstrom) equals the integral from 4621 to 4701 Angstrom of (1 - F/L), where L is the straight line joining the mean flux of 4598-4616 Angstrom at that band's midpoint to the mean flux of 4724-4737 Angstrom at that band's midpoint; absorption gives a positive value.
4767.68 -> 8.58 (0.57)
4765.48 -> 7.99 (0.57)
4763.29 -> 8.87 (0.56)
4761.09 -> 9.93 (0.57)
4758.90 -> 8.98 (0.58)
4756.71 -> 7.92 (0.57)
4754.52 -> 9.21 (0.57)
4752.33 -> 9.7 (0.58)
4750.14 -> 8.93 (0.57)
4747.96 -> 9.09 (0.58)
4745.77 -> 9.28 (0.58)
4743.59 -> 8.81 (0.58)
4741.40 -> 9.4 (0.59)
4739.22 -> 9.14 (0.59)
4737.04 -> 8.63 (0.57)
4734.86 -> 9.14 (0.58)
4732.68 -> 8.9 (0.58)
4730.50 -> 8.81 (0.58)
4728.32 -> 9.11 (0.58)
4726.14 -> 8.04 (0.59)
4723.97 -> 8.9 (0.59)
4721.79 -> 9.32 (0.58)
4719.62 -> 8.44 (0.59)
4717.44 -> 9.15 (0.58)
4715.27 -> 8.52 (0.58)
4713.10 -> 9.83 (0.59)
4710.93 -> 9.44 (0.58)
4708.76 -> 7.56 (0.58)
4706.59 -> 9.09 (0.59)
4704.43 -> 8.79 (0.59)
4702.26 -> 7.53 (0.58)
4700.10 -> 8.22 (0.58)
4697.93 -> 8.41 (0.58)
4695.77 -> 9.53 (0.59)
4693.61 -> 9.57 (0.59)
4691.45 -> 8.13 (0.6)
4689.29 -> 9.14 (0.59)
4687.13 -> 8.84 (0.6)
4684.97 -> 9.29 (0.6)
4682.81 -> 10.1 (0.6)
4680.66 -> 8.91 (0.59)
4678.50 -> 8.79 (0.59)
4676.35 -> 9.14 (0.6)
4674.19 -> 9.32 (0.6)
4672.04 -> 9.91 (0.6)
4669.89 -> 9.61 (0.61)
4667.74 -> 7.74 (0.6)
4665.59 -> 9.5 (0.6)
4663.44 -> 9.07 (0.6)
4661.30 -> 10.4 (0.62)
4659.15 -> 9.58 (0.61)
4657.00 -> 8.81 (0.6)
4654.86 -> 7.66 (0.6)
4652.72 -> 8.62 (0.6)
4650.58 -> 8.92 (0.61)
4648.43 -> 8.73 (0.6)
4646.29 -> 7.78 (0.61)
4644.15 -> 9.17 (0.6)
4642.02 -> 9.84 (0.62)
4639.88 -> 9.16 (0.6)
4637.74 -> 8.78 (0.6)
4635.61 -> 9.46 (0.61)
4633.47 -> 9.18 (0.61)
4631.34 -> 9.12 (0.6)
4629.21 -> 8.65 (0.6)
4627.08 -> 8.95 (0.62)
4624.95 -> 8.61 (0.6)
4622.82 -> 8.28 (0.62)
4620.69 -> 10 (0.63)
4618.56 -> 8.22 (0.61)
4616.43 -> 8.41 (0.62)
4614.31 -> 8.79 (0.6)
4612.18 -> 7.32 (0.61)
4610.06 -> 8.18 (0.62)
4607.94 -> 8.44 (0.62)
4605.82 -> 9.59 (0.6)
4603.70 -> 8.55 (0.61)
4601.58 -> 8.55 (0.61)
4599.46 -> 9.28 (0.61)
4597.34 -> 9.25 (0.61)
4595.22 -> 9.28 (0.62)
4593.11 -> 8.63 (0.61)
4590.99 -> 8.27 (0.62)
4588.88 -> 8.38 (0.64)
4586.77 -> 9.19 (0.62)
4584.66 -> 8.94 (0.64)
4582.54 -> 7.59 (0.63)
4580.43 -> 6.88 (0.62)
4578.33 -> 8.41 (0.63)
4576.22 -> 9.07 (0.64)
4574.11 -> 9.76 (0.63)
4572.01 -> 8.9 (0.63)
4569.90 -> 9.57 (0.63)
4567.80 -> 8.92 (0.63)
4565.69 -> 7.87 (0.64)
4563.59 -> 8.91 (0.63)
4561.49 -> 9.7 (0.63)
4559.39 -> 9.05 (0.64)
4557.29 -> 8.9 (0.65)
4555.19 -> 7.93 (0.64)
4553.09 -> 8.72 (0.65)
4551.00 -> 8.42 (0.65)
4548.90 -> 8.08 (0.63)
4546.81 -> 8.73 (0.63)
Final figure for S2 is -3.0 Angstrom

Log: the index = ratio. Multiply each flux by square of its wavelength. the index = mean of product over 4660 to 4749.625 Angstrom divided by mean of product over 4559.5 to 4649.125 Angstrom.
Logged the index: 1.07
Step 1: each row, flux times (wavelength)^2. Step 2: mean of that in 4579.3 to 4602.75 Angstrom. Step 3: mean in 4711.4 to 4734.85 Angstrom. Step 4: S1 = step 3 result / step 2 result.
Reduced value 1.1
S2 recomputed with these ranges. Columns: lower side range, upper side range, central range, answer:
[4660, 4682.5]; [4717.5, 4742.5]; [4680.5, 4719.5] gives 0.9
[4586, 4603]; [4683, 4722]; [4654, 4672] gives -0.6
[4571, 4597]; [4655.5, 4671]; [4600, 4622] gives 0.5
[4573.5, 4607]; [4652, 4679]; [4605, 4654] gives 0.7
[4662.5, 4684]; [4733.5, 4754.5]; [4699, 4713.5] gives 0.9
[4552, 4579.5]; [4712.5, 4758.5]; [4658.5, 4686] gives -1.2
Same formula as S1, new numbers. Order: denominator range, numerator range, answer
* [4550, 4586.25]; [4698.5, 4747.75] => 1.09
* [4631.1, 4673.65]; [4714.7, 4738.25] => 1.01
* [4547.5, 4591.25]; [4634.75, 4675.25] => 1.09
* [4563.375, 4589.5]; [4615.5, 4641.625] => 1.06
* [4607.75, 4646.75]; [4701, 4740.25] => 1.04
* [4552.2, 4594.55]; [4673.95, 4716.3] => 1.08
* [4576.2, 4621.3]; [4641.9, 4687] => 1.09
